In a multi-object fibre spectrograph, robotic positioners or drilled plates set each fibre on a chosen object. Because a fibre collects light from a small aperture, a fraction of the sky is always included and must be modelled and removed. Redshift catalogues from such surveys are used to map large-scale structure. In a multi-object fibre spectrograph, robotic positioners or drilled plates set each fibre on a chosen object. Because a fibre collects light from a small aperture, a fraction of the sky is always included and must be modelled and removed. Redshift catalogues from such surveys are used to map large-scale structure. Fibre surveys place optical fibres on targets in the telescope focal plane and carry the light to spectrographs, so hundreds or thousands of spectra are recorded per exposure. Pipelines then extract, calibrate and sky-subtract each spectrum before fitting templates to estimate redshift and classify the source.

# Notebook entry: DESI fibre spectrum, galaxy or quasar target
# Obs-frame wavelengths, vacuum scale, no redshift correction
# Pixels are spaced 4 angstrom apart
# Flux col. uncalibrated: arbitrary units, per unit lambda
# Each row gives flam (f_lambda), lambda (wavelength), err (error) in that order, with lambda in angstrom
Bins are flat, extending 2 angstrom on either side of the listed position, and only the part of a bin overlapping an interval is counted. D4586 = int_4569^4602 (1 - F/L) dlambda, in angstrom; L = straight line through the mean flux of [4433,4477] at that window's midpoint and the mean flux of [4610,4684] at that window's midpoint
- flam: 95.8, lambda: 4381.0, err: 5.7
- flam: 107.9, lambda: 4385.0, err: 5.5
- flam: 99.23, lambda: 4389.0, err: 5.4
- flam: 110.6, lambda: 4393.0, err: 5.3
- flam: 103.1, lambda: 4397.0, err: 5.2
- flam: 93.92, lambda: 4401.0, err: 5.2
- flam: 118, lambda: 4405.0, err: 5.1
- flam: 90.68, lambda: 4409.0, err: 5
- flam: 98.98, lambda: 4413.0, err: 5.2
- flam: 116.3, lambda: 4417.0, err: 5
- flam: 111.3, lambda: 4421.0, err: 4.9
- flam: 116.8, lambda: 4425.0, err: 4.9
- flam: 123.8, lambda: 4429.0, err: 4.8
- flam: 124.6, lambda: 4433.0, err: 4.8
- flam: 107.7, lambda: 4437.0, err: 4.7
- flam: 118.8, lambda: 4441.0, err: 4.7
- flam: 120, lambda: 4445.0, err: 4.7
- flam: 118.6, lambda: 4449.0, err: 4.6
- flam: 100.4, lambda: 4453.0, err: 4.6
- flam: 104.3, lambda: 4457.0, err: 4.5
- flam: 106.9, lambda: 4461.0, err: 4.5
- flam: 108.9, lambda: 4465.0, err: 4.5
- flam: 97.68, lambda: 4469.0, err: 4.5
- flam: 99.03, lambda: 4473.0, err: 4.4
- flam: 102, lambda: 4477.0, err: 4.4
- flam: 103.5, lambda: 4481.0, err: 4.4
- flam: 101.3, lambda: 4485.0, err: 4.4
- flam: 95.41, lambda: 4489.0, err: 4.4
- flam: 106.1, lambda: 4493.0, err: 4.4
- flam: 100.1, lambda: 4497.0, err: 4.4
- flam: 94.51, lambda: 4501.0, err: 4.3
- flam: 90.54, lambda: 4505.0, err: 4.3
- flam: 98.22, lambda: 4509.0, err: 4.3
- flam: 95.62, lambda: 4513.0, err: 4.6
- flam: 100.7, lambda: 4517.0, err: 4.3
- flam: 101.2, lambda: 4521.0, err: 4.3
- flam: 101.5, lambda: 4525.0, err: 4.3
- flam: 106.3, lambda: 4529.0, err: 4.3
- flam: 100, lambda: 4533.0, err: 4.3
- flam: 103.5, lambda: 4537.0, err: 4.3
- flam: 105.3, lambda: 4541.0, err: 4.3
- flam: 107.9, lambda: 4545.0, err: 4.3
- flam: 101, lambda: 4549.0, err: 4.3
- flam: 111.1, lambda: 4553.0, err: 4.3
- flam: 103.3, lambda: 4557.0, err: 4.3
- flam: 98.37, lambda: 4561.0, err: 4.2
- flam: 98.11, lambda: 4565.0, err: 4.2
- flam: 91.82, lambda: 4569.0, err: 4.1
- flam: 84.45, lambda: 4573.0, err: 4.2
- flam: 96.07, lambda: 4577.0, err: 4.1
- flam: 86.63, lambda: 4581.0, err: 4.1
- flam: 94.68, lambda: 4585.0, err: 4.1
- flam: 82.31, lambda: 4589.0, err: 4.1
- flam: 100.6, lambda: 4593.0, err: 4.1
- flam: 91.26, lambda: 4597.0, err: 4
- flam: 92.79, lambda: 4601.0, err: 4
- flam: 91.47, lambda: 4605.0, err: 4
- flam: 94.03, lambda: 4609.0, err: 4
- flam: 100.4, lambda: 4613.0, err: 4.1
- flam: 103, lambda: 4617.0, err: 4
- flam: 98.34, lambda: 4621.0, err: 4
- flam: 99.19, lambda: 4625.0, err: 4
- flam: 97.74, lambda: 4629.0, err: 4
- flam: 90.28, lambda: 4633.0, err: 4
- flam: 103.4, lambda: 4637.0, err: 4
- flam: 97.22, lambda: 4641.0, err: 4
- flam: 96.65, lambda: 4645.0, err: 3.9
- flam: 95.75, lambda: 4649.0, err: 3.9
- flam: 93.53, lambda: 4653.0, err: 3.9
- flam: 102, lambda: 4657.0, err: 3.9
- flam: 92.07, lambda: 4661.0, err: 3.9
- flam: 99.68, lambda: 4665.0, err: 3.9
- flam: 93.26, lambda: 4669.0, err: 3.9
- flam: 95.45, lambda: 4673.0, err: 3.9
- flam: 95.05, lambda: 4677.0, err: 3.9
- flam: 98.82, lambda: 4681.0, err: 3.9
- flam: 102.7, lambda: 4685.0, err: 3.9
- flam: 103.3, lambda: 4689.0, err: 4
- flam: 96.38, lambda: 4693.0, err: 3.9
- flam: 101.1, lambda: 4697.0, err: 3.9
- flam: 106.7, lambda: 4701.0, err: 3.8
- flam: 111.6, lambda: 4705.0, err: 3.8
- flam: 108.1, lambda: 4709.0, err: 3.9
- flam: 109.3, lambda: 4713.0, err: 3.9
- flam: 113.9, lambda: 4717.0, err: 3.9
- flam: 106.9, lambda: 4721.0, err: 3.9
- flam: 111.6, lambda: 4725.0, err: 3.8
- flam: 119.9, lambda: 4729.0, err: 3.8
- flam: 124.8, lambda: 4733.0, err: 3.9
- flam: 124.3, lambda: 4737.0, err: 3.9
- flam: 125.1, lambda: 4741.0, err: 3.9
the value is 3.23 angstrom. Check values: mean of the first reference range 109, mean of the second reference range 97.4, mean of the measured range 91.1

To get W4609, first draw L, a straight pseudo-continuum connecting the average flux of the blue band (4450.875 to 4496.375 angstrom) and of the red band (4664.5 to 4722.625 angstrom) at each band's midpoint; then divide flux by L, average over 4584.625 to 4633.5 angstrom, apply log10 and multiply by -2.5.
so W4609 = 0.08 mag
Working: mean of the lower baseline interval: 102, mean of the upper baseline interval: 103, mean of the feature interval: 95.2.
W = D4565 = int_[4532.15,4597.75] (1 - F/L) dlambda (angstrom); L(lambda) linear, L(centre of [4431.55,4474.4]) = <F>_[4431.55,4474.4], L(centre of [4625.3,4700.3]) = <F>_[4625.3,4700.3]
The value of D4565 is 3.69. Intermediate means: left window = 110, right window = 97.7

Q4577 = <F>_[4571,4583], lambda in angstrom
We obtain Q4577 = 89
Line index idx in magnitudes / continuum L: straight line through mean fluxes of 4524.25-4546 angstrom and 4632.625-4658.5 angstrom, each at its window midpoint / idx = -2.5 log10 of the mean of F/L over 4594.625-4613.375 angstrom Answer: 0.07 mag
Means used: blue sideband 104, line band 93.6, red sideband 97.3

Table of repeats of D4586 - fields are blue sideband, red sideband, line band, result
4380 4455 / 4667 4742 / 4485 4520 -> 3.5 angstrom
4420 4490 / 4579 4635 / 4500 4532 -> 1.4 angstrom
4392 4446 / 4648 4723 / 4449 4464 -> 0.5 angstrom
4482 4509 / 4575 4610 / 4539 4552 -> -1.4 angstrom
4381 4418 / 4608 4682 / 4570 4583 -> 1.3 angstrom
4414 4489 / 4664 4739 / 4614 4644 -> 2.5 angstrom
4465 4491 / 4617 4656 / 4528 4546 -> -0.9 angstrom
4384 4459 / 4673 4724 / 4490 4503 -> 1.0 angstrom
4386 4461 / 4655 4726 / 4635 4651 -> 0.9 angstrom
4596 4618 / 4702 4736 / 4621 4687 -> 3.7 angstrom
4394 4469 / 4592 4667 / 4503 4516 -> 1.2 angstrom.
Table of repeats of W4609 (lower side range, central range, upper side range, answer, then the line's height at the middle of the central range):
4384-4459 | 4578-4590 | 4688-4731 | 0.22 mag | 109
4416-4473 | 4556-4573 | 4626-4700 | 0.09 mag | 104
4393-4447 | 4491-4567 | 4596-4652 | 0.02 mag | 103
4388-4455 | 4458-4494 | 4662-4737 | 0.07 mag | 109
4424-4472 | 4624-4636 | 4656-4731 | 0.10 mag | 106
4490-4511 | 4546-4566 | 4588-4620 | -0.07 mag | 96.3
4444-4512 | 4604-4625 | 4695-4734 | 0.10 mag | 107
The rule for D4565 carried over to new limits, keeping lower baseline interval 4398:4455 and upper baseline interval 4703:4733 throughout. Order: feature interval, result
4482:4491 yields 1.0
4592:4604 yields 1.9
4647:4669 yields 3.1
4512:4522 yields 1.1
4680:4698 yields 1.9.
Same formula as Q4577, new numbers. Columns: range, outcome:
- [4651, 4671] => 96.1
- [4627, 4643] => 97.2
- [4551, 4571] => 101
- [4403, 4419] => 106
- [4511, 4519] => 98.2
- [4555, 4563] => 101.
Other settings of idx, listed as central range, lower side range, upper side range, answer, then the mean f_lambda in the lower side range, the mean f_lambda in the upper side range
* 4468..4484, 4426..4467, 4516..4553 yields 0.10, 113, 104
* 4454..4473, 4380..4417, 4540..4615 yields -0.03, 103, 96.3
